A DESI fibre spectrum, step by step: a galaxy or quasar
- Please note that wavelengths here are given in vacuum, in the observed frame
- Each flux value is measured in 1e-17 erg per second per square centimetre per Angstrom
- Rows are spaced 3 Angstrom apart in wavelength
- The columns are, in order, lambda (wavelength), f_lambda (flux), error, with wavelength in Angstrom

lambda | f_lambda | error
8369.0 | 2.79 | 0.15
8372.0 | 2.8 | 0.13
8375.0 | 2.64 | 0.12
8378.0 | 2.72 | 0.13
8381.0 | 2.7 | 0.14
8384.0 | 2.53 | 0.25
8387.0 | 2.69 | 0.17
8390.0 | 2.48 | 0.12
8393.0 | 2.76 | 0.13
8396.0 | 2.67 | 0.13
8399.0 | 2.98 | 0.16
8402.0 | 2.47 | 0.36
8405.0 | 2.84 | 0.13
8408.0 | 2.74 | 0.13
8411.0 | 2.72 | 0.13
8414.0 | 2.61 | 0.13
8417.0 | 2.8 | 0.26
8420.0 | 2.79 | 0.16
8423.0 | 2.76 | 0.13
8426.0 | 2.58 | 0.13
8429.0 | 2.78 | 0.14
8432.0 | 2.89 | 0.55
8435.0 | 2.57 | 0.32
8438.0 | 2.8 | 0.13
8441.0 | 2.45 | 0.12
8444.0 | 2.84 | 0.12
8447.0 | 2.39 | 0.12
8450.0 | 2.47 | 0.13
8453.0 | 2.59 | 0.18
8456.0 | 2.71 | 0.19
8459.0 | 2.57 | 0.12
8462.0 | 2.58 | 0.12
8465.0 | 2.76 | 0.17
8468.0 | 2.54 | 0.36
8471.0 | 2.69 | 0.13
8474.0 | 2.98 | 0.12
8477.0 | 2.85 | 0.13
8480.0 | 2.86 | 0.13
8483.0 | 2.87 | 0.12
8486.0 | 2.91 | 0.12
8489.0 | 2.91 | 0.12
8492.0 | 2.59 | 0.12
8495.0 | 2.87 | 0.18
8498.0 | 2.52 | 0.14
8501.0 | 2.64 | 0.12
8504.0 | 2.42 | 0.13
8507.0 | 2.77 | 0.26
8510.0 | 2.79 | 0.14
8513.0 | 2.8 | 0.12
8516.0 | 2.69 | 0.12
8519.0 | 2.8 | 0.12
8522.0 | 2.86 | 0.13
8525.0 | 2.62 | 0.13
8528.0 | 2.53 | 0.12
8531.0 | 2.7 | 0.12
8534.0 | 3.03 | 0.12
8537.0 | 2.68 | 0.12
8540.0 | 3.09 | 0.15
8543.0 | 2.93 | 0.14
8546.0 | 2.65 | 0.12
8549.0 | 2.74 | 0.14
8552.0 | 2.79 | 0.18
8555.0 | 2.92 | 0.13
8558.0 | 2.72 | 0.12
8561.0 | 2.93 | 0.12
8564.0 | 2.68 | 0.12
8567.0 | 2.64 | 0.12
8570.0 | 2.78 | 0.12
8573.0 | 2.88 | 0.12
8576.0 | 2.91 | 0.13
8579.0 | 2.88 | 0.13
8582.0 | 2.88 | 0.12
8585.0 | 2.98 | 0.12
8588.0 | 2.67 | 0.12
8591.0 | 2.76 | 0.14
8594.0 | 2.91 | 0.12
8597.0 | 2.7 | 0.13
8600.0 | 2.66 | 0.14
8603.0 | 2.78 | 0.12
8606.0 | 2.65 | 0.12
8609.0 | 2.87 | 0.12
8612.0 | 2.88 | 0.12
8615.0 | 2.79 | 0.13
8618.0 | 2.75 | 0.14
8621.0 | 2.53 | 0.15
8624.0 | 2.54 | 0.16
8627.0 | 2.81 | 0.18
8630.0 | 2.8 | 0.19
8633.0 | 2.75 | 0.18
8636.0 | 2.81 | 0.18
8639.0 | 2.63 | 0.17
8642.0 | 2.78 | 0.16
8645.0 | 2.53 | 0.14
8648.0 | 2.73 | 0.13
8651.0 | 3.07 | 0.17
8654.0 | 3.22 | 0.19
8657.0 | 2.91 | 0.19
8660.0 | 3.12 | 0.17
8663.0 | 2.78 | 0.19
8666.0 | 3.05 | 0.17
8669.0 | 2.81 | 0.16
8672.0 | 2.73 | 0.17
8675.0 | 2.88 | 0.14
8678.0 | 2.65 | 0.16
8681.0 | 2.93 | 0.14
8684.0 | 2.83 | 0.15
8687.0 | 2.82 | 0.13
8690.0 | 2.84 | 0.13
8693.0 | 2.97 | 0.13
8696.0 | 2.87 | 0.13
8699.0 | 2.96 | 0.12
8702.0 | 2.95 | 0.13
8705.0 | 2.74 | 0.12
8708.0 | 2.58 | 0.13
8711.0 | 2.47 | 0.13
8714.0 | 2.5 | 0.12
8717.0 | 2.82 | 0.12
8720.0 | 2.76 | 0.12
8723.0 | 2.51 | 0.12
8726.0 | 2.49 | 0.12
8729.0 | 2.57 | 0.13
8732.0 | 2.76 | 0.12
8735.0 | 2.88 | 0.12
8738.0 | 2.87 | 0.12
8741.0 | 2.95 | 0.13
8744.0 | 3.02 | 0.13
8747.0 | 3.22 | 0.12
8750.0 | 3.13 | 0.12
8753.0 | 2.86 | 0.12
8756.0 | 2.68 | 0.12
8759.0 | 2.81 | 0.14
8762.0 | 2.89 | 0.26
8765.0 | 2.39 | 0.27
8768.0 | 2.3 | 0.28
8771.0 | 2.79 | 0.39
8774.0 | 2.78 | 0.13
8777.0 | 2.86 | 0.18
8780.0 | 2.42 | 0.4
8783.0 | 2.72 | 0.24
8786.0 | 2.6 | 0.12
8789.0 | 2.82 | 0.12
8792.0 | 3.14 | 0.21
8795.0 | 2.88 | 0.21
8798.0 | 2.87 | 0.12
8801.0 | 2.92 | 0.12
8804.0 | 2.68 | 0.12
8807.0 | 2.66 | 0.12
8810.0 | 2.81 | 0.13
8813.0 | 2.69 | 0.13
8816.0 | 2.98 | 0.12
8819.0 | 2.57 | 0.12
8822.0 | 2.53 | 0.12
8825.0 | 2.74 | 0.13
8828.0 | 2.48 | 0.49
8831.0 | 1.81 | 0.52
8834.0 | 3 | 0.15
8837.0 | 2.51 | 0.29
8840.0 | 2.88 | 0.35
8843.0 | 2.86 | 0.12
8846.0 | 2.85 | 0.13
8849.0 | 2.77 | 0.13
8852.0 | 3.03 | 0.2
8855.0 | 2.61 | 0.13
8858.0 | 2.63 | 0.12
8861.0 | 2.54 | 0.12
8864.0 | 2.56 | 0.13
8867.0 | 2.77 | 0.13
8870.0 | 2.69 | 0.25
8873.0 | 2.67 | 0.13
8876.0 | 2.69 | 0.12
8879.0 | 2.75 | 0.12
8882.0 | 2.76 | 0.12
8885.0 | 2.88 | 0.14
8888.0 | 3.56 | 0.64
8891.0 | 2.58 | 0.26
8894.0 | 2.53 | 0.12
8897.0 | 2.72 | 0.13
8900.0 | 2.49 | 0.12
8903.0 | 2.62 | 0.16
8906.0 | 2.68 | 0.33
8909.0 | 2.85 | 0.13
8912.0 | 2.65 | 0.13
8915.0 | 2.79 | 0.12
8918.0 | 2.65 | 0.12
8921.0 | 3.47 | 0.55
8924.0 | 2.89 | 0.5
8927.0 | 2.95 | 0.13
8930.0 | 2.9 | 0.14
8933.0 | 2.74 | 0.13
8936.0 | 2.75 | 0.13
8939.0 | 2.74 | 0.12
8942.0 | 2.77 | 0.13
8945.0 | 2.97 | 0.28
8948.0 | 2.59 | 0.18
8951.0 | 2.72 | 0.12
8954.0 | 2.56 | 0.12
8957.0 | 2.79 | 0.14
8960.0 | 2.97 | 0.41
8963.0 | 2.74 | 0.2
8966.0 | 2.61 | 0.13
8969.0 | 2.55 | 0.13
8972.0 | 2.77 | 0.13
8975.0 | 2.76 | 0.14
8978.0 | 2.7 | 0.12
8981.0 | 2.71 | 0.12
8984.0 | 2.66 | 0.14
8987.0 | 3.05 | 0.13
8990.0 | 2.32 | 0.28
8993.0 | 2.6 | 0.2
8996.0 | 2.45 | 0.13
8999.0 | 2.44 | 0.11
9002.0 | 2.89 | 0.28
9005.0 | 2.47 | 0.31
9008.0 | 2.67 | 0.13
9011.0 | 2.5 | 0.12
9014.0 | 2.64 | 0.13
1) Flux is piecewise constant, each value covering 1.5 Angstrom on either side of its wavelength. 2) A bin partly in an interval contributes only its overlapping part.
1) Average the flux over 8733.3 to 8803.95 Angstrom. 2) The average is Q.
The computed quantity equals 2.81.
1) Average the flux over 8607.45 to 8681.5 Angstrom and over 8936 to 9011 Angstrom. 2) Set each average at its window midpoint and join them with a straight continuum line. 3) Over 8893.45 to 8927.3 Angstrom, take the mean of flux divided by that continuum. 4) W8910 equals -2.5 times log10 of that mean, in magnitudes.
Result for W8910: -0.03 mag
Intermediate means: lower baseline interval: 2.81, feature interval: 2.77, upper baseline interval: 2.69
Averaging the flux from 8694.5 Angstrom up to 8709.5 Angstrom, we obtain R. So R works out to 2.82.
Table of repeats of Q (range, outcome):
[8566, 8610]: 2.8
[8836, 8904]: 2.74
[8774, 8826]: 2.76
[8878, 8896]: 2.84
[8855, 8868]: 2.62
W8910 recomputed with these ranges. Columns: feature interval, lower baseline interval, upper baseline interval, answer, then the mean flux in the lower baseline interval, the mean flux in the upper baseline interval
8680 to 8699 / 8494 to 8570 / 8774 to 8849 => -0.06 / 2.75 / 2.72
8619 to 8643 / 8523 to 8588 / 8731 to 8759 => 0.06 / 2.8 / 2.93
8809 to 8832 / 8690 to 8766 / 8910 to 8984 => 0.08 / 2.79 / 2.78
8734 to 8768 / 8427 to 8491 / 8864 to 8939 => -0.04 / 2.71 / 2.79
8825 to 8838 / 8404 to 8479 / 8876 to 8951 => 0.12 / 2.69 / 2.8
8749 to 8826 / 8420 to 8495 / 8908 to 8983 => 0.00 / 2.71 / 2.78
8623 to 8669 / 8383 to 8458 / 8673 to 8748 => -0.03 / 2.68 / 2.79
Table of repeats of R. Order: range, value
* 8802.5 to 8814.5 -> 2.71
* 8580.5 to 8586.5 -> 2.93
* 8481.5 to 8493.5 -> 2.82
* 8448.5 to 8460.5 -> 2.58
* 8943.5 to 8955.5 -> 2.71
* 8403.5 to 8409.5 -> 2.79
